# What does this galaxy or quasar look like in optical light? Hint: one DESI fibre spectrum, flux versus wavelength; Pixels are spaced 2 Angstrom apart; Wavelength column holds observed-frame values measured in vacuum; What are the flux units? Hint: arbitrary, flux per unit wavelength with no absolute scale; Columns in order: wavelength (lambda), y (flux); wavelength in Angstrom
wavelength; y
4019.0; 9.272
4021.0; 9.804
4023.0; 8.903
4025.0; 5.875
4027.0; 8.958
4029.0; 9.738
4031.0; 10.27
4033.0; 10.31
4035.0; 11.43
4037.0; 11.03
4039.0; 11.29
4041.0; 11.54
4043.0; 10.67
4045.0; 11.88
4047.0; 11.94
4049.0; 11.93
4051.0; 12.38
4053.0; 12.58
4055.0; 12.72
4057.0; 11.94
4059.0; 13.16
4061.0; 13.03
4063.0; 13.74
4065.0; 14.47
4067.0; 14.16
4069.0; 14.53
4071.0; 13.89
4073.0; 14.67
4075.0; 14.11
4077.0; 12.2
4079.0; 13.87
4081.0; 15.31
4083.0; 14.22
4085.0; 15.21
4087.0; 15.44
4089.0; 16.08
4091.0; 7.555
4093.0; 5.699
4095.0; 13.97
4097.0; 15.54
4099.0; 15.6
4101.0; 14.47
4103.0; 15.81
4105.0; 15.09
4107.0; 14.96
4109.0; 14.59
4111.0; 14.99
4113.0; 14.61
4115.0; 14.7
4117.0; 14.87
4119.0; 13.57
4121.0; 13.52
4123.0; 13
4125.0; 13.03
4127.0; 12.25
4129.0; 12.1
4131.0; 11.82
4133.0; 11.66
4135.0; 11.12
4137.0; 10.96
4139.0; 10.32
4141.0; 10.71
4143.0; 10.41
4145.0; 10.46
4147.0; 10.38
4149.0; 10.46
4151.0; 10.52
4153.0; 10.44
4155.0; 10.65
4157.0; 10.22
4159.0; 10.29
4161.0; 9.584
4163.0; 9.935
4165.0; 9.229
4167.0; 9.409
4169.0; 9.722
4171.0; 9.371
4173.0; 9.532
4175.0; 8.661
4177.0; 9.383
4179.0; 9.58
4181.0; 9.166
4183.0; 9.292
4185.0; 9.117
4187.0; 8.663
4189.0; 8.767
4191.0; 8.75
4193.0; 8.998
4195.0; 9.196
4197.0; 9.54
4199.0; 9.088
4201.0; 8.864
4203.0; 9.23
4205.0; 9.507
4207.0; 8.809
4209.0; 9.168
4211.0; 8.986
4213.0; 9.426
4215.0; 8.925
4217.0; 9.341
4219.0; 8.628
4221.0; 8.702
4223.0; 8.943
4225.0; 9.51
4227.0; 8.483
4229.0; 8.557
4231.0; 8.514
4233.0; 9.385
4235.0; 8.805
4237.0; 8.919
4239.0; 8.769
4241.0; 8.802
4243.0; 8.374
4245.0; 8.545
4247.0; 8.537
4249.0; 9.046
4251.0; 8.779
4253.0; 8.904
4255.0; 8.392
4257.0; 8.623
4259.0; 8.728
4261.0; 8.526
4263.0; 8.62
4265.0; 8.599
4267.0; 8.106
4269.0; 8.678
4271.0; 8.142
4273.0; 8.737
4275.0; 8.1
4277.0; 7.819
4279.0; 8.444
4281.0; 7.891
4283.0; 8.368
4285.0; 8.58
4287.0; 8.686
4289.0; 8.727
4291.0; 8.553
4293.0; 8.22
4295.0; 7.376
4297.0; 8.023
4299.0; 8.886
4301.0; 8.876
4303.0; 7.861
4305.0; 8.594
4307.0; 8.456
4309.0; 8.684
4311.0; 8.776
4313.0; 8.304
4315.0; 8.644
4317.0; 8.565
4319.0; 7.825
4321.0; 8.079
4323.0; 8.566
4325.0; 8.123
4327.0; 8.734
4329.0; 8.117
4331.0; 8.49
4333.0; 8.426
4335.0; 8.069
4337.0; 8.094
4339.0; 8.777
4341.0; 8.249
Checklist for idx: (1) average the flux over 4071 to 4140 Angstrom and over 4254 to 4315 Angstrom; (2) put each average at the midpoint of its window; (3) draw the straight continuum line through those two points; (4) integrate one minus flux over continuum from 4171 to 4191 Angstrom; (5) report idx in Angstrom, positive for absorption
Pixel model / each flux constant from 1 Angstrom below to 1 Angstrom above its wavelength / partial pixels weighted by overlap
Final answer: 3.9 Angstrom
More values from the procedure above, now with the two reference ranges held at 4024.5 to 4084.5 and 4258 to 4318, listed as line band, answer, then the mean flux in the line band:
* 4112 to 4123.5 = -2.9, 14.1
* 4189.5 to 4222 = 2.4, 9.07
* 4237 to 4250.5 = 0.7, 8.7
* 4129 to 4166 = 0.8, 10.6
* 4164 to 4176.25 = 1.3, 9.32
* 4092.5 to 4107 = -3.2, 14.1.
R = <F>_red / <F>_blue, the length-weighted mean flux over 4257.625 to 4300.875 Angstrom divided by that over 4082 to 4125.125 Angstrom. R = 0.60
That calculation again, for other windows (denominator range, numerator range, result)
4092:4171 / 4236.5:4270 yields 0.72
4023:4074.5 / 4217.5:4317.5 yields 0.72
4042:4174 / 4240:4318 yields 0.68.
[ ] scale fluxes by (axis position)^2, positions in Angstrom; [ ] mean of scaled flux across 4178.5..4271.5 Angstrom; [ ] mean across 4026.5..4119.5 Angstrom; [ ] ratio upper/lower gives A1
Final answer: 0.73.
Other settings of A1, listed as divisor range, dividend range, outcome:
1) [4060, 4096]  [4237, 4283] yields 0.69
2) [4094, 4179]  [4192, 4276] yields 0.78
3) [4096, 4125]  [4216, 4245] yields 0.64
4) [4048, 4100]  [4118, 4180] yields 0.83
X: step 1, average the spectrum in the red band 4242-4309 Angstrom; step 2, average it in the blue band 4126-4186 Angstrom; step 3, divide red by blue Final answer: 0.8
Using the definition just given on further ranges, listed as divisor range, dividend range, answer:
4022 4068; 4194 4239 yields 0.79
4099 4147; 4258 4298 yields 0.64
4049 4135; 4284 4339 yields 0.62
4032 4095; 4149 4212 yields 0.74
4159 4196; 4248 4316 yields 0.91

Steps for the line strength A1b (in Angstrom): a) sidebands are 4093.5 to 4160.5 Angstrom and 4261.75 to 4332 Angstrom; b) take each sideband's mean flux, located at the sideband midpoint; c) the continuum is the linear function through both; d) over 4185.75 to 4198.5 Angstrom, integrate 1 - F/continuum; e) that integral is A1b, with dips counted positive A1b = 2.3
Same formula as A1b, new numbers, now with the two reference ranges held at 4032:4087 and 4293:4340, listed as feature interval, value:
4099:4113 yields -3.3 Angstrom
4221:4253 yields 3.2 Angstrom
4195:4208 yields 1.5 Angstrom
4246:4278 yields 2.8 Angstrom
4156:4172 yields 2.0 Angstrom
